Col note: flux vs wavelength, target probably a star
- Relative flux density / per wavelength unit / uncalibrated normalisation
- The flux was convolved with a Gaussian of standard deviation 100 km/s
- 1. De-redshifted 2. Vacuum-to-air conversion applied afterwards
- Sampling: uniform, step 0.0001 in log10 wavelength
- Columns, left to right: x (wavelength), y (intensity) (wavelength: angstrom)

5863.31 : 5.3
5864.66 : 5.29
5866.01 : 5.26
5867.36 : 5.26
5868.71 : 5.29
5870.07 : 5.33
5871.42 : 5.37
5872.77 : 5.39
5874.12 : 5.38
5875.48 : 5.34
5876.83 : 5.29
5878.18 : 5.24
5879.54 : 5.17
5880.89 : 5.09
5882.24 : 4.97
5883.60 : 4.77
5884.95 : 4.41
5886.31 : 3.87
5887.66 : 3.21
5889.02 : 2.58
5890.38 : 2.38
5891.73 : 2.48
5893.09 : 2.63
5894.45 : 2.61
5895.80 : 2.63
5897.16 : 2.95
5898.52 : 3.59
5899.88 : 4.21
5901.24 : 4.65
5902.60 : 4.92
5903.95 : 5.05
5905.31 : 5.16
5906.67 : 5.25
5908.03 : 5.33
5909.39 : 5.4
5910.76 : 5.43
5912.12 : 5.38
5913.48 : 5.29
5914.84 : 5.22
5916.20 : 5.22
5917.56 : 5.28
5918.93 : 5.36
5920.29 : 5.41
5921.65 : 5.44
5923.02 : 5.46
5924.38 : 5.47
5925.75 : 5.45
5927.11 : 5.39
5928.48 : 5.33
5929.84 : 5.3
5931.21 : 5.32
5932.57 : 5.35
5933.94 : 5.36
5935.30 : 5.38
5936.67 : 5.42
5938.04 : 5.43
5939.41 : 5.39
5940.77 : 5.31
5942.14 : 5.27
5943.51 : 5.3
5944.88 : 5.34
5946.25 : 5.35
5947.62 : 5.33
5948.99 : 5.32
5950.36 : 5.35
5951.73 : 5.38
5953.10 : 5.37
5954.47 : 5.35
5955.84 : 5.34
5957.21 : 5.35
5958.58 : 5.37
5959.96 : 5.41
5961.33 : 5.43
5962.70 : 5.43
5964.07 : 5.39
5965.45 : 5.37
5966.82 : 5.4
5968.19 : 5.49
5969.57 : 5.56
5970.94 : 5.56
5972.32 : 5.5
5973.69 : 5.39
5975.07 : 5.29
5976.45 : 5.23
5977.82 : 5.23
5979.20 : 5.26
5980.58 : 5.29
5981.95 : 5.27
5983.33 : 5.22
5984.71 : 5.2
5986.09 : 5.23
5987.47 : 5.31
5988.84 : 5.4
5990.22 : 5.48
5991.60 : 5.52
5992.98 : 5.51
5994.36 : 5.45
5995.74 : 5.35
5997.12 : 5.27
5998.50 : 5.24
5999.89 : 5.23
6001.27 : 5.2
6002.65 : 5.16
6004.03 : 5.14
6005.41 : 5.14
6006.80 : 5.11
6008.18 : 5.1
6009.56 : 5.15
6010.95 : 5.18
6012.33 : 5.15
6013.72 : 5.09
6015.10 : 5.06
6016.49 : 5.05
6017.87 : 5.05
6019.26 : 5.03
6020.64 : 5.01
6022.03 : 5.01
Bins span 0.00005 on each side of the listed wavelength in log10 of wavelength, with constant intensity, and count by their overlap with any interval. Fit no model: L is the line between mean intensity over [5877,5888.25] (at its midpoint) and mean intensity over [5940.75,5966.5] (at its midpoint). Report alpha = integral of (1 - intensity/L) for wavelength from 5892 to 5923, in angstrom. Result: 1.64 angstrom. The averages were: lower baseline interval 4.64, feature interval 4.64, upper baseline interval 5.36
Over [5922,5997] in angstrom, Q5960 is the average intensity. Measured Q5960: 5.37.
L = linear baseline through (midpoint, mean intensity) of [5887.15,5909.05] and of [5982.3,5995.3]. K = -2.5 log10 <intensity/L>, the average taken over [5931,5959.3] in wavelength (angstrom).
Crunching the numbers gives -0.17 mag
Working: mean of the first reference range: 3.76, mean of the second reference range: 5.37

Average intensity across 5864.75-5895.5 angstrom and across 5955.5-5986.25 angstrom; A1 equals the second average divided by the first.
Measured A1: 1.21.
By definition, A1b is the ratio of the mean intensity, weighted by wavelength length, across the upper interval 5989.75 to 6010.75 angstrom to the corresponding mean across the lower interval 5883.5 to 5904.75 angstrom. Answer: 1.49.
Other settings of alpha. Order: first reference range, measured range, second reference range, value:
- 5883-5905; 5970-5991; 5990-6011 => -1.63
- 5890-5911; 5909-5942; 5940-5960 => -4.80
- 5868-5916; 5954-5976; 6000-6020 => -2.38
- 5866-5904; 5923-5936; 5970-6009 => -1.81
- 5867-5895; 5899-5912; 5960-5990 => -1.12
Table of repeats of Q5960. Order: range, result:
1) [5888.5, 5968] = 4.96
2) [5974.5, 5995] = 5.33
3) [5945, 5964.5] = 5.37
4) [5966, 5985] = 5.35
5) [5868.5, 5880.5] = 5.3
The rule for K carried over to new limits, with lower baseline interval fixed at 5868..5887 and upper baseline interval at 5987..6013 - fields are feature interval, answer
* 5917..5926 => -0.06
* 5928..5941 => -0.04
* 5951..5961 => -0.04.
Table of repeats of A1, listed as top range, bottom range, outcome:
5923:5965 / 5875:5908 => 1.30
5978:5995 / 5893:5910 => 1.26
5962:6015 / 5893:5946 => 1.06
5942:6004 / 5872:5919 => 1.19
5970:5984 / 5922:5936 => 0.99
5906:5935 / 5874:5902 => 1.36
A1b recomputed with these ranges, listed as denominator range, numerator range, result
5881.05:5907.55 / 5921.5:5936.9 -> 1.40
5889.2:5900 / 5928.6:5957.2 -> 1.88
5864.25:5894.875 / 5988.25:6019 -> 1.17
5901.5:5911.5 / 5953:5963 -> 1.04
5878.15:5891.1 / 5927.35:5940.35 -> 1.31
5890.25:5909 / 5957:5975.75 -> 1.39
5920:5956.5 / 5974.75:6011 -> 0.98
